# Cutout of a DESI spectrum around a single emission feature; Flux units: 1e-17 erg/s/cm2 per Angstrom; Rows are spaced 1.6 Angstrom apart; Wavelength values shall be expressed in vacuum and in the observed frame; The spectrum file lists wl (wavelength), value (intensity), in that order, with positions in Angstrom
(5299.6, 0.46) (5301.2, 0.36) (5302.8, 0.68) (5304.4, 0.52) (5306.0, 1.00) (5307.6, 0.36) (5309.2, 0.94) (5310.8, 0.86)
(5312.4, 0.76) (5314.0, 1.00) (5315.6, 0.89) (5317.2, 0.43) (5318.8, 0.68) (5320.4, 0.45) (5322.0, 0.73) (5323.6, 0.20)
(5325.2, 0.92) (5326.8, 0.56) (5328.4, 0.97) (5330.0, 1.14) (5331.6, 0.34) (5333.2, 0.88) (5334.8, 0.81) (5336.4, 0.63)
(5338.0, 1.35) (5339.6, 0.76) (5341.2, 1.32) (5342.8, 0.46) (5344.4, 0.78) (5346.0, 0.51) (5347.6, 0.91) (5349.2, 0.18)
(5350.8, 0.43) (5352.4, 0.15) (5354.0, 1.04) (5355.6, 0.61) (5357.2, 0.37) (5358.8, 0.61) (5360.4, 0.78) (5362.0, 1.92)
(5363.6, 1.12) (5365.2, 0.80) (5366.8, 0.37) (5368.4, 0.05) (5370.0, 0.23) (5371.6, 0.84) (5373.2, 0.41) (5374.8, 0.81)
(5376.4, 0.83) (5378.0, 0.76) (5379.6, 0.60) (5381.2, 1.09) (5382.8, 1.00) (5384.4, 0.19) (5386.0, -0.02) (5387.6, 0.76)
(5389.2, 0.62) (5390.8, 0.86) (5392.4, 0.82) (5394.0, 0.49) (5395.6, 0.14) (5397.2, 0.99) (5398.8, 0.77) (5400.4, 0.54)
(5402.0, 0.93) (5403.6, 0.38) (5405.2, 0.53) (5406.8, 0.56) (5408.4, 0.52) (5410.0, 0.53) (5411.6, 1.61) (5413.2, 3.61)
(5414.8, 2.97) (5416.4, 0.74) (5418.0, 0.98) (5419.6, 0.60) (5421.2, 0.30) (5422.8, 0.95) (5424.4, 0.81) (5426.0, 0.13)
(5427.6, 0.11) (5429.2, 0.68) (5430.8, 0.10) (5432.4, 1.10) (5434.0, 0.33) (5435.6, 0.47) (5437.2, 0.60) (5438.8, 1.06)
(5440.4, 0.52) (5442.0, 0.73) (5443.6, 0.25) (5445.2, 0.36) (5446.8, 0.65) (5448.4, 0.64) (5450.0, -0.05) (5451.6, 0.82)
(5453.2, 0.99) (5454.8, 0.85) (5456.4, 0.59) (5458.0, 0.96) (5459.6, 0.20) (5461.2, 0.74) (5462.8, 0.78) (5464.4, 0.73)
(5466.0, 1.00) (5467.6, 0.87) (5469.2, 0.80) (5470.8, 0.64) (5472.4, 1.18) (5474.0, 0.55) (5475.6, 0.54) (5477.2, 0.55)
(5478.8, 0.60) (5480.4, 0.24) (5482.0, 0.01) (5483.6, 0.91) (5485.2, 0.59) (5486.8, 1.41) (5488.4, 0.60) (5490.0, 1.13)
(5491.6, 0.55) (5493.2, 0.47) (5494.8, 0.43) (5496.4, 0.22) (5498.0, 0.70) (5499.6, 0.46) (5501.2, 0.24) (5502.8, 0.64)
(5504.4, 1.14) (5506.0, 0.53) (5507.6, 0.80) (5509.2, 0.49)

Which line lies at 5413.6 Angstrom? [O III] 5007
